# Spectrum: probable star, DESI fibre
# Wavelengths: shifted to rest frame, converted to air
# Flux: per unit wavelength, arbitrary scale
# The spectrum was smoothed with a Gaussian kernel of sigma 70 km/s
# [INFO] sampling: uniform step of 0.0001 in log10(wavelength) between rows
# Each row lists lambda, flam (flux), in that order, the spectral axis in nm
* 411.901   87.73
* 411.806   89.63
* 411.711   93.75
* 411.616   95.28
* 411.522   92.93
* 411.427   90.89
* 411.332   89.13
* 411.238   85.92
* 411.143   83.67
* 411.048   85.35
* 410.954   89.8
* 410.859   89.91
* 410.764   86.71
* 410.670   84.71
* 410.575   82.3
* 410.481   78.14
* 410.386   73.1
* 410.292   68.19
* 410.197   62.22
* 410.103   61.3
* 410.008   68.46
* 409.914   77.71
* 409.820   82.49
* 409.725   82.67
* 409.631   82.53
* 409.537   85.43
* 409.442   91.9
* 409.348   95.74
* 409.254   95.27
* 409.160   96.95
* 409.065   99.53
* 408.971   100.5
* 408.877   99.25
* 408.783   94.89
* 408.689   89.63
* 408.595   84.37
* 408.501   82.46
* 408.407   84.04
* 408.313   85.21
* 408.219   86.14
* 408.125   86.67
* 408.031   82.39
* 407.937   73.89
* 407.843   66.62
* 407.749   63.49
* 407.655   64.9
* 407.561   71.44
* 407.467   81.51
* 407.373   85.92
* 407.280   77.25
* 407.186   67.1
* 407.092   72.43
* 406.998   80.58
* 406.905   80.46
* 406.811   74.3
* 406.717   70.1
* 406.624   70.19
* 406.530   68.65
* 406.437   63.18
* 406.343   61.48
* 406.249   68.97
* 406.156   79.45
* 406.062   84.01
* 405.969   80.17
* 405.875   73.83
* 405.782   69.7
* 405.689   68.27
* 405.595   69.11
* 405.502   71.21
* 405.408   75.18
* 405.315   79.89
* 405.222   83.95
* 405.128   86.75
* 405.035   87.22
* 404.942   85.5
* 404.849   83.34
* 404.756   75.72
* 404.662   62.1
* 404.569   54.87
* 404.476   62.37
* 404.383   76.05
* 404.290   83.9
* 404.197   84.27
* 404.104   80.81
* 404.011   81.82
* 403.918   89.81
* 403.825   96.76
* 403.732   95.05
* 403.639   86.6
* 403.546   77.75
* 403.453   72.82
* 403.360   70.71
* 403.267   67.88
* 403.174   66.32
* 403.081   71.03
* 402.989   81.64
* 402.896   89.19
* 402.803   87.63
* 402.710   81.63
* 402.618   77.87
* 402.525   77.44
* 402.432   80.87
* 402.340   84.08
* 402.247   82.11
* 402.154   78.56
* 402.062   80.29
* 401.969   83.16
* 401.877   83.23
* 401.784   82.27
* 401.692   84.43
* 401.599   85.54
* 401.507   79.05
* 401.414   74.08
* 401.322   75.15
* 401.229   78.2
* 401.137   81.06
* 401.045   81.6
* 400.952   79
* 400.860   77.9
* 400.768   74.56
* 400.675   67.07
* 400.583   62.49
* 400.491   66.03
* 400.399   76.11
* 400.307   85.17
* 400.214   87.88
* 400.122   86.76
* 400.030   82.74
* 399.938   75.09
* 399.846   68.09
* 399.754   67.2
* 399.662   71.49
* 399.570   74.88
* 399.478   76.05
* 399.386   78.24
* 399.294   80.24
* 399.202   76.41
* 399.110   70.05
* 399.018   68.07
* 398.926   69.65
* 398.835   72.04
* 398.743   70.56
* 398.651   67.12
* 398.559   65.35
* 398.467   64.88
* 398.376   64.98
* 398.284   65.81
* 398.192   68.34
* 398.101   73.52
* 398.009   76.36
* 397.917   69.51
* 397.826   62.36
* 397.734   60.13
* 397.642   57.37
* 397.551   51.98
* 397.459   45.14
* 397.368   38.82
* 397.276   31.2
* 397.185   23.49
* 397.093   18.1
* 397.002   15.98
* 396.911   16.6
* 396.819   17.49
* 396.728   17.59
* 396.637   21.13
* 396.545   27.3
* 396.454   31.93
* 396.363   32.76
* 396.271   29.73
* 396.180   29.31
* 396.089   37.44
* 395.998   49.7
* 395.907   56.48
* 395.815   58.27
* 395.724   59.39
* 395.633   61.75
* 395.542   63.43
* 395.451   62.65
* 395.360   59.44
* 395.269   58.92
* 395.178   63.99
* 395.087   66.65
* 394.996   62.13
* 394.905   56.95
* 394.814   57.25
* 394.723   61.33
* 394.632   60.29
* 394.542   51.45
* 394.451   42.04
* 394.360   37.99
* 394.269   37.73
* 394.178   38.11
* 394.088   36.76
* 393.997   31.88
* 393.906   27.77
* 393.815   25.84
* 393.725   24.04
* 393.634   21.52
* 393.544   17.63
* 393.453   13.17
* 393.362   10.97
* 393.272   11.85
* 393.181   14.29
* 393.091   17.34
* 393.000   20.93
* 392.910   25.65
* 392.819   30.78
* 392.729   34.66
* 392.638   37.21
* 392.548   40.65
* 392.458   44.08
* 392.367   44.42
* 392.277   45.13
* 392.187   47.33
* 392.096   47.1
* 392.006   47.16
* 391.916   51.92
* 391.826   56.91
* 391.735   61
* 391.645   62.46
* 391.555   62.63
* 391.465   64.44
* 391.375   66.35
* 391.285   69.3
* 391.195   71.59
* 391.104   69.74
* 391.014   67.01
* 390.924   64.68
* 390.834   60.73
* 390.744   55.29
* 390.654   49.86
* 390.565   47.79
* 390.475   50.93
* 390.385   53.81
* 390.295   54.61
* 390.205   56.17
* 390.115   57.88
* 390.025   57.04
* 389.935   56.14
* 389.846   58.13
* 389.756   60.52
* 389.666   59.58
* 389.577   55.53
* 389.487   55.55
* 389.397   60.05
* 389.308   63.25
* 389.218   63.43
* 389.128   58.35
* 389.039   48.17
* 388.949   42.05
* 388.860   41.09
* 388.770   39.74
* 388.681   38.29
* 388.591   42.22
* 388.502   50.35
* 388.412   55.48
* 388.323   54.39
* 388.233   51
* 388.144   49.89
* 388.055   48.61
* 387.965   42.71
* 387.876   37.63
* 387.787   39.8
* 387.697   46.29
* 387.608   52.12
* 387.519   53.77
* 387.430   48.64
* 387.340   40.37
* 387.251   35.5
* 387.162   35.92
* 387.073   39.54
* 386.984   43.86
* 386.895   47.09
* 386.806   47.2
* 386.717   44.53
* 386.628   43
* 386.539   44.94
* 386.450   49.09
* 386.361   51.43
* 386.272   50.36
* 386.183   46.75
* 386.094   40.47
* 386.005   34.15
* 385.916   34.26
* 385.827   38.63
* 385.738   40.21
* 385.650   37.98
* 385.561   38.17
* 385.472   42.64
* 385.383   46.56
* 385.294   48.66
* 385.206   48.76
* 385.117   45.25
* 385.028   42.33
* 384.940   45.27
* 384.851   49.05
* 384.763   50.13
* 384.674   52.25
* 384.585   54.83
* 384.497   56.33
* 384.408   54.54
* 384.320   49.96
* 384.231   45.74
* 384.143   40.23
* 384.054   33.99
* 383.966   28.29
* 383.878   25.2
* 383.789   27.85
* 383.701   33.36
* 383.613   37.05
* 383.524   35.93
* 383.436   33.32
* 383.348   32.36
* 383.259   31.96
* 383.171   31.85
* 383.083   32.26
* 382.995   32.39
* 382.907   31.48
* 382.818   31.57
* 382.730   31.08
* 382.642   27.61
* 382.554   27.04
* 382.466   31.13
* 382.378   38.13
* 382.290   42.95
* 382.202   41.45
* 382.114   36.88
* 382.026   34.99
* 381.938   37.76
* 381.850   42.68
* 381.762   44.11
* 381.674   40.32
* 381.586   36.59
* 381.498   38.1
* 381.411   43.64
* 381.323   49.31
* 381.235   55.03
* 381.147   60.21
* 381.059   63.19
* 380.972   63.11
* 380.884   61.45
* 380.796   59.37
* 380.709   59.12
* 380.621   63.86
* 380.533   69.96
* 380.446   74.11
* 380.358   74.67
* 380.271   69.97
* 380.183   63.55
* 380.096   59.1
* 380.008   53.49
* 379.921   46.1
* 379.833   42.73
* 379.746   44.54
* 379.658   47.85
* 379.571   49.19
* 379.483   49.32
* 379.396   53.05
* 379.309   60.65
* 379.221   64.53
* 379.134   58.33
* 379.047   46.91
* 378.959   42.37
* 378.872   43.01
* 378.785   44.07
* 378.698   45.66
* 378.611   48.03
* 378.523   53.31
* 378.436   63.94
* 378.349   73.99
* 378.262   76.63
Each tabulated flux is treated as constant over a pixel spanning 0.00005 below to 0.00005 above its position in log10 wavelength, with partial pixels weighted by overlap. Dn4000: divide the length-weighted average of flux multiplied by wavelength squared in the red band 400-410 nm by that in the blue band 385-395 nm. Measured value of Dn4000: 1.9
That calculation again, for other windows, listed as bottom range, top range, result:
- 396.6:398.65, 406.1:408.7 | 1.68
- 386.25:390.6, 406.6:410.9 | 1.81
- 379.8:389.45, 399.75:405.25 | 1.90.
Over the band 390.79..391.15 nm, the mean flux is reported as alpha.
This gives 65.4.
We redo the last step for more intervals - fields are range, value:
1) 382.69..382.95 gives 31.3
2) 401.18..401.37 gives 76.8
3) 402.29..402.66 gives 80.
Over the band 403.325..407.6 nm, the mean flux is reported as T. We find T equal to 76.6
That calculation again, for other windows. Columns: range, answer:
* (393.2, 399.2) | 46.6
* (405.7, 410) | 80.2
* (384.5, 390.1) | 47.5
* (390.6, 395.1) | 44.3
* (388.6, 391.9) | 57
